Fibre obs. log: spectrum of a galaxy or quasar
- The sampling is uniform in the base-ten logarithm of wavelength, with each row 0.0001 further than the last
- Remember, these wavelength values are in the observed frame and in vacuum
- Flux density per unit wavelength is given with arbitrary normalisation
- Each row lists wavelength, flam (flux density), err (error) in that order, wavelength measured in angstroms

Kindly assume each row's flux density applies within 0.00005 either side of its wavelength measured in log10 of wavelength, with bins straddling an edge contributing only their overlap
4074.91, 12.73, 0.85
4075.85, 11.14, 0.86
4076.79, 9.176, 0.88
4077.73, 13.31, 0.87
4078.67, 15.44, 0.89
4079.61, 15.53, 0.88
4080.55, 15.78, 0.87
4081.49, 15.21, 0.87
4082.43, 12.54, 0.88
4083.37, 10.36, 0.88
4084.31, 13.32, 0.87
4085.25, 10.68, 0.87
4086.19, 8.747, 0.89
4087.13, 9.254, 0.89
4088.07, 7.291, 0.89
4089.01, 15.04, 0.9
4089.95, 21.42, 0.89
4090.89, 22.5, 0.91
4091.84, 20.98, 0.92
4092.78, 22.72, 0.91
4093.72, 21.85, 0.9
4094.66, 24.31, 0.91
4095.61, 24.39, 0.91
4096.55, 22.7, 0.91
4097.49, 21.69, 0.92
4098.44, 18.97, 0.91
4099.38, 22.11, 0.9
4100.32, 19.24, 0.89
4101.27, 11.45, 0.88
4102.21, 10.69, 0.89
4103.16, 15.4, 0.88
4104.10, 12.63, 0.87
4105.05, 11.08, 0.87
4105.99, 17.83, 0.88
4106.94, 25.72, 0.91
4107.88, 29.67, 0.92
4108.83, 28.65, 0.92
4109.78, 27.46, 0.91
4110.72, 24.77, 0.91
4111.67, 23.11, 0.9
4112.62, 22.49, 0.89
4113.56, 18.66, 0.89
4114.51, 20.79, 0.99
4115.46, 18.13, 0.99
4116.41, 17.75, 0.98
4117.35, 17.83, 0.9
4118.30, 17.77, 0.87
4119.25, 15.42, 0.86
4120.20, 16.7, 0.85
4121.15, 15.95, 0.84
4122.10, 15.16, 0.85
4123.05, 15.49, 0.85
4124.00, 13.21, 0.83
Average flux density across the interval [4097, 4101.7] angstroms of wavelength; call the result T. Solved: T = 18.8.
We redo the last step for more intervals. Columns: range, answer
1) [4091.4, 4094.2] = 21.9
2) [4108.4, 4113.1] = 25.3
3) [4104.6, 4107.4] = 18.2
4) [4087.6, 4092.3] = 17.4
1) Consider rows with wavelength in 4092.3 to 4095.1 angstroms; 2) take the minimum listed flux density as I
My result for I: 21.85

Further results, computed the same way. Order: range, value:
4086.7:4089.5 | 7.291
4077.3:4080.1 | 13.31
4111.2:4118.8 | 17.75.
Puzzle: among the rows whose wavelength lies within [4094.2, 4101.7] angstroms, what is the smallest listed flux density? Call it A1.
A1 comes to 11.45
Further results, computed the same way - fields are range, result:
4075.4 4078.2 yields 9.176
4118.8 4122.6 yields 15.16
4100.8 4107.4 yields 10.69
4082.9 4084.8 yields 10.36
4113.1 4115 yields 18.66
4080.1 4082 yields 15.21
